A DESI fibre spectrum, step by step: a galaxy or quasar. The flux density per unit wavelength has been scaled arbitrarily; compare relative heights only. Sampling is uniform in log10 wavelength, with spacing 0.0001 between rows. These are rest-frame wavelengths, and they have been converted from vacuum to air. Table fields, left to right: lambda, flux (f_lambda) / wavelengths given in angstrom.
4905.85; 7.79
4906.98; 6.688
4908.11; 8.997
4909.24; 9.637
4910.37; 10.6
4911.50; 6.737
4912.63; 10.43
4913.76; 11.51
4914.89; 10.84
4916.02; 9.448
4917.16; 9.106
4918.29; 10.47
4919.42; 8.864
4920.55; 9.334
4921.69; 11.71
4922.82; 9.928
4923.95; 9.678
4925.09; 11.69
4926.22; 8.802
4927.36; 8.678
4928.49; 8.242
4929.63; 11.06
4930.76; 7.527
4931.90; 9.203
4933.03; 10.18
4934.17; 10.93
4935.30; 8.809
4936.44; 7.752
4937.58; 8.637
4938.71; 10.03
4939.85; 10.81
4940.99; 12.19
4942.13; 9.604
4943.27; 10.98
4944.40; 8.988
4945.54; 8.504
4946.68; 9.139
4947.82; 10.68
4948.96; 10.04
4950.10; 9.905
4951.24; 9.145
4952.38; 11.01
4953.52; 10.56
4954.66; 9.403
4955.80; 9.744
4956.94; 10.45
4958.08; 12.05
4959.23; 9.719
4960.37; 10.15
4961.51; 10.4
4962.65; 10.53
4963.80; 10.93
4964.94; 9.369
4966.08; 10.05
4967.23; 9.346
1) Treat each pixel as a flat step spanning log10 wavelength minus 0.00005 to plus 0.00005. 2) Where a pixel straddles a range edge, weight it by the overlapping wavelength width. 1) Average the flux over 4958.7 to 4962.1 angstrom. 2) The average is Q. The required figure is 10.1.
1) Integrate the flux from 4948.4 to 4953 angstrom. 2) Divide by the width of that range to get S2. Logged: 10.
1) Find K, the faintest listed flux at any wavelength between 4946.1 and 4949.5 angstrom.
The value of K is 9.139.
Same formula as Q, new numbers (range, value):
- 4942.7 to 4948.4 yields 9.66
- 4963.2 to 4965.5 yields 10.1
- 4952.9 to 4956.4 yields 9.93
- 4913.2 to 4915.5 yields 11.2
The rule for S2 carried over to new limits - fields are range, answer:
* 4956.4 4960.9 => 10.6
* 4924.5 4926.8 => 10.2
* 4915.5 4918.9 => 9.66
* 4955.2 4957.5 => 10.1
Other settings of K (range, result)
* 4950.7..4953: 9.145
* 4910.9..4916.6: 6.737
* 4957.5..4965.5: 9.369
